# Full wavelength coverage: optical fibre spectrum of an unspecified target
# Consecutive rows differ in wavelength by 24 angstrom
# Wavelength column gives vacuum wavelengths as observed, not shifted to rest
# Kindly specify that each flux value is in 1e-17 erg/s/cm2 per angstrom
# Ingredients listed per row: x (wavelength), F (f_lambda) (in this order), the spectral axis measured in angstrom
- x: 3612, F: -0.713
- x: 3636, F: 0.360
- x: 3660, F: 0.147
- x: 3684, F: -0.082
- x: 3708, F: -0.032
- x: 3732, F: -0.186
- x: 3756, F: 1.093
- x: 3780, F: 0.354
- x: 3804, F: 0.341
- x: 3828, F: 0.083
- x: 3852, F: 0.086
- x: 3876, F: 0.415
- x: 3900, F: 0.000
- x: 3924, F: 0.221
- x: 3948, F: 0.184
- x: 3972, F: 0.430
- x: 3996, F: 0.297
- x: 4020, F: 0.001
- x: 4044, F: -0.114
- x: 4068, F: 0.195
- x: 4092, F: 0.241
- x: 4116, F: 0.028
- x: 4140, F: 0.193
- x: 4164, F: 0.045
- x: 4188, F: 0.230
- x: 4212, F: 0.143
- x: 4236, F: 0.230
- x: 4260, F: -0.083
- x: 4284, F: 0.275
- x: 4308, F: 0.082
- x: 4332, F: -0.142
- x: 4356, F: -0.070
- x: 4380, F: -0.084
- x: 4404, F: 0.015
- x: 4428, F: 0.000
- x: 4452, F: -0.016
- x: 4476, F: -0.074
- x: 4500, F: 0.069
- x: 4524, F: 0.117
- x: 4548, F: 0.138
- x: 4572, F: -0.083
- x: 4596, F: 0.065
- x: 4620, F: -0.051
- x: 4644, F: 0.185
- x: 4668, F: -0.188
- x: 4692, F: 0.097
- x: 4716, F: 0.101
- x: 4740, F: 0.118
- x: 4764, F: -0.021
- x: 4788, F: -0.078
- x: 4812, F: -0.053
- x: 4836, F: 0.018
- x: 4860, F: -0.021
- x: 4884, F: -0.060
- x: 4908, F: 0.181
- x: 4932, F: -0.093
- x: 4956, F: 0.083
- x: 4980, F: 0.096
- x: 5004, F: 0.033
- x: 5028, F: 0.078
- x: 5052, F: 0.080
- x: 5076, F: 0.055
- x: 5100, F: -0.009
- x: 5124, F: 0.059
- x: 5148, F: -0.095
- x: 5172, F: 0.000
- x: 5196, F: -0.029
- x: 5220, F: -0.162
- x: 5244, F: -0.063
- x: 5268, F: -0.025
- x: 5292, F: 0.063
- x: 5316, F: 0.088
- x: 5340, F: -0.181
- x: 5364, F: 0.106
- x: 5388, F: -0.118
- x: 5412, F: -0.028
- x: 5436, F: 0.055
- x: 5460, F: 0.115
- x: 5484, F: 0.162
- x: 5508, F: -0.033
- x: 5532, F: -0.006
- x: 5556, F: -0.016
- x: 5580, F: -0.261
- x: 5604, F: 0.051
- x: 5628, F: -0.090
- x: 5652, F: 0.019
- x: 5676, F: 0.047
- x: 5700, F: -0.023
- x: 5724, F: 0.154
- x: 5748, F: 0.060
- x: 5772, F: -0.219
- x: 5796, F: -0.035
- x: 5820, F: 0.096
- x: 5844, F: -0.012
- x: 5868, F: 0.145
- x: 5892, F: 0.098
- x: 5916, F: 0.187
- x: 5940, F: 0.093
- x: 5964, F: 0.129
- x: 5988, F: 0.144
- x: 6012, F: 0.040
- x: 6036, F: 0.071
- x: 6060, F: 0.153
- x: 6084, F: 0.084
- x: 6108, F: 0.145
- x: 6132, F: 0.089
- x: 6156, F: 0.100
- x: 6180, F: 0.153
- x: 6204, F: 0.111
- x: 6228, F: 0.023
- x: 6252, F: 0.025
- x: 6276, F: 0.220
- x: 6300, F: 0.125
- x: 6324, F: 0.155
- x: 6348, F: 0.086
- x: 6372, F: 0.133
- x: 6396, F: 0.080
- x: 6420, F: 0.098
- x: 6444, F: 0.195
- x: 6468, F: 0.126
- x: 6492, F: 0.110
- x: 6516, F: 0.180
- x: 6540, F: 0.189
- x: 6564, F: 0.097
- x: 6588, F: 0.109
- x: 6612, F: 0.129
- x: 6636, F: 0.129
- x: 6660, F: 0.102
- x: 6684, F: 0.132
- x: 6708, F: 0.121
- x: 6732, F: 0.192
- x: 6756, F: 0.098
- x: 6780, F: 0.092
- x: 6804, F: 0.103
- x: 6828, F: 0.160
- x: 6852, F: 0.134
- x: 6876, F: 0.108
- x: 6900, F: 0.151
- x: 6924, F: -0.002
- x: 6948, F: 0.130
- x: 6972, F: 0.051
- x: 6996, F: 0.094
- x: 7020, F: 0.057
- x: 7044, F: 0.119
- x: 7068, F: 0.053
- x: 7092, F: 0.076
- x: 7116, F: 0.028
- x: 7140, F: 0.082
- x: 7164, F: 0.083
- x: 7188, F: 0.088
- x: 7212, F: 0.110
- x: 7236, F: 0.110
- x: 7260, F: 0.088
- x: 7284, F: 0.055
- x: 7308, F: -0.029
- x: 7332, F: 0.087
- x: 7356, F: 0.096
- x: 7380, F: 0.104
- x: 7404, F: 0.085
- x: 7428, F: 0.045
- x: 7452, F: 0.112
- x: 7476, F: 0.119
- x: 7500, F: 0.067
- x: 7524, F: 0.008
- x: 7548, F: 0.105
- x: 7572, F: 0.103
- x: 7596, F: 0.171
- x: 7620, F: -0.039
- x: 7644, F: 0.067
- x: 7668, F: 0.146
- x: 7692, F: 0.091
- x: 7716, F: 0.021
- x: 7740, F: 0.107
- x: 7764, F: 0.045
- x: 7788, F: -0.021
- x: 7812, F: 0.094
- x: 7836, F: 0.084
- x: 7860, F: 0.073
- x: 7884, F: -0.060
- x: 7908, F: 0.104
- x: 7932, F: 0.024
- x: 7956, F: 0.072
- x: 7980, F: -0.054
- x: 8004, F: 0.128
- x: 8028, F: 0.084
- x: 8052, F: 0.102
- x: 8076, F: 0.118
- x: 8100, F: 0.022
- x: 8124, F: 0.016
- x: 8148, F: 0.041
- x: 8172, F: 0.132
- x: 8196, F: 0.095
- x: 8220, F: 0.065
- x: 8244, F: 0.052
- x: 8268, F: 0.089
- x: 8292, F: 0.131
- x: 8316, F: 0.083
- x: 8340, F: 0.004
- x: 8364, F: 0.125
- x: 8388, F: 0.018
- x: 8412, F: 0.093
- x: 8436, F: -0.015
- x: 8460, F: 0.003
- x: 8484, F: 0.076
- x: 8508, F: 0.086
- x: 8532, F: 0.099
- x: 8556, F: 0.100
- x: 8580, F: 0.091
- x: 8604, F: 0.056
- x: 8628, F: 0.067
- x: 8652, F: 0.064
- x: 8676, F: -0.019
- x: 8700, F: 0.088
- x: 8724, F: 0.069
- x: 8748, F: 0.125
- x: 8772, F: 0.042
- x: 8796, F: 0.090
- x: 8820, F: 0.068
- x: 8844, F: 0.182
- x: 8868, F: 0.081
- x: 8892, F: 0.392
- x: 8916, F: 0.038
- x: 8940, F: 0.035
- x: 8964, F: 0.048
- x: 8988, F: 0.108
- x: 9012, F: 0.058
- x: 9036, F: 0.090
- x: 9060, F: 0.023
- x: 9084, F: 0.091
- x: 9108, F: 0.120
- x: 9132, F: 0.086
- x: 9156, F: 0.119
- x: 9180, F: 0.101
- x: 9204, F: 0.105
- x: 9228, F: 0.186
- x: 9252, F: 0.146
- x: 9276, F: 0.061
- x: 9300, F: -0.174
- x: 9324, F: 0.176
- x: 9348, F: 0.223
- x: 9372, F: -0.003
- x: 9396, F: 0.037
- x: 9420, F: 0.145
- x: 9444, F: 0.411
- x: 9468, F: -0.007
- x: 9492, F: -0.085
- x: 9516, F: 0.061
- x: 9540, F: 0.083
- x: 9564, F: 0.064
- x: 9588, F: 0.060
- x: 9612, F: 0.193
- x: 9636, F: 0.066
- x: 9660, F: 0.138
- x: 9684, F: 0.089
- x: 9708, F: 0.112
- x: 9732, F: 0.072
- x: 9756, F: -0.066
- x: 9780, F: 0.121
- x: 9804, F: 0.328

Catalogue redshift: 1.386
